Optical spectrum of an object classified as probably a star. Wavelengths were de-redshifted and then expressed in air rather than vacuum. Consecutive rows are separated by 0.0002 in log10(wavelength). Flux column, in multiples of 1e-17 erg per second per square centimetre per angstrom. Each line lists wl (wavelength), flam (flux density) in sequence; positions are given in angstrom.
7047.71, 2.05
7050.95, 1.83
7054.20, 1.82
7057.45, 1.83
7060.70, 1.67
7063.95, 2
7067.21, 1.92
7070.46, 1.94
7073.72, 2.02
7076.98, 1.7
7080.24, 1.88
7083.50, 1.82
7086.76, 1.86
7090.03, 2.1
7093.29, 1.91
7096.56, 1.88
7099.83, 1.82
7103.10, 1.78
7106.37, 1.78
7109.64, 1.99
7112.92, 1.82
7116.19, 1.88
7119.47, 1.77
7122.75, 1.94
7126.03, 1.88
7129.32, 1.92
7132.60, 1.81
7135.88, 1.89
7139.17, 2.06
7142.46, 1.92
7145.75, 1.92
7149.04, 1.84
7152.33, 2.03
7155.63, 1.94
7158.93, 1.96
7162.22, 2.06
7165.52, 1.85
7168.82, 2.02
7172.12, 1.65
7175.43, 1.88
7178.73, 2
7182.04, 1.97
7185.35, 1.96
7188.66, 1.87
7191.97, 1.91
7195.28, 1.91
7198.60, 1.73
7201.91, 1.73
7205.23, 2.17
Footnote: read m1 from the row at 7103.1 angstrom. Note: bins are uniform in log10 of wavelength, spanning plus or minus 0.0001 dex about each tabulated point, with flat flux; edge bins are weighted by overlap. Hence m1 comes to 1.78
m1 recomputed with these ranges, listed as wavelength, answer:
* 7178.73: 2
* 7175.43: 1.88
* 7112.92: 1.82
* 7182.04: 1.97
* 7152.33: 2.03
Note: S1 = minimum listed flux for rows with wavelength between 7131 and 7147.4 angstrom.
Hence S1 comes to 1.81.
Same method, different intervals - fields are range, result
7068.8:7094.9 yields 1.7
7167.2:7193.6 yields 1.65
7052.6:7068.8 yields 1.67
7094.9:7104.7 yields 1.78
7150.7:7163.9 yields 1.94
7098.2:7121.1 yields 1.77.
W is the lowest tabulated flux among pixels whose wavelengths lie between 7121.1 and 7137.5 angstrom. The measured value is 1.81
